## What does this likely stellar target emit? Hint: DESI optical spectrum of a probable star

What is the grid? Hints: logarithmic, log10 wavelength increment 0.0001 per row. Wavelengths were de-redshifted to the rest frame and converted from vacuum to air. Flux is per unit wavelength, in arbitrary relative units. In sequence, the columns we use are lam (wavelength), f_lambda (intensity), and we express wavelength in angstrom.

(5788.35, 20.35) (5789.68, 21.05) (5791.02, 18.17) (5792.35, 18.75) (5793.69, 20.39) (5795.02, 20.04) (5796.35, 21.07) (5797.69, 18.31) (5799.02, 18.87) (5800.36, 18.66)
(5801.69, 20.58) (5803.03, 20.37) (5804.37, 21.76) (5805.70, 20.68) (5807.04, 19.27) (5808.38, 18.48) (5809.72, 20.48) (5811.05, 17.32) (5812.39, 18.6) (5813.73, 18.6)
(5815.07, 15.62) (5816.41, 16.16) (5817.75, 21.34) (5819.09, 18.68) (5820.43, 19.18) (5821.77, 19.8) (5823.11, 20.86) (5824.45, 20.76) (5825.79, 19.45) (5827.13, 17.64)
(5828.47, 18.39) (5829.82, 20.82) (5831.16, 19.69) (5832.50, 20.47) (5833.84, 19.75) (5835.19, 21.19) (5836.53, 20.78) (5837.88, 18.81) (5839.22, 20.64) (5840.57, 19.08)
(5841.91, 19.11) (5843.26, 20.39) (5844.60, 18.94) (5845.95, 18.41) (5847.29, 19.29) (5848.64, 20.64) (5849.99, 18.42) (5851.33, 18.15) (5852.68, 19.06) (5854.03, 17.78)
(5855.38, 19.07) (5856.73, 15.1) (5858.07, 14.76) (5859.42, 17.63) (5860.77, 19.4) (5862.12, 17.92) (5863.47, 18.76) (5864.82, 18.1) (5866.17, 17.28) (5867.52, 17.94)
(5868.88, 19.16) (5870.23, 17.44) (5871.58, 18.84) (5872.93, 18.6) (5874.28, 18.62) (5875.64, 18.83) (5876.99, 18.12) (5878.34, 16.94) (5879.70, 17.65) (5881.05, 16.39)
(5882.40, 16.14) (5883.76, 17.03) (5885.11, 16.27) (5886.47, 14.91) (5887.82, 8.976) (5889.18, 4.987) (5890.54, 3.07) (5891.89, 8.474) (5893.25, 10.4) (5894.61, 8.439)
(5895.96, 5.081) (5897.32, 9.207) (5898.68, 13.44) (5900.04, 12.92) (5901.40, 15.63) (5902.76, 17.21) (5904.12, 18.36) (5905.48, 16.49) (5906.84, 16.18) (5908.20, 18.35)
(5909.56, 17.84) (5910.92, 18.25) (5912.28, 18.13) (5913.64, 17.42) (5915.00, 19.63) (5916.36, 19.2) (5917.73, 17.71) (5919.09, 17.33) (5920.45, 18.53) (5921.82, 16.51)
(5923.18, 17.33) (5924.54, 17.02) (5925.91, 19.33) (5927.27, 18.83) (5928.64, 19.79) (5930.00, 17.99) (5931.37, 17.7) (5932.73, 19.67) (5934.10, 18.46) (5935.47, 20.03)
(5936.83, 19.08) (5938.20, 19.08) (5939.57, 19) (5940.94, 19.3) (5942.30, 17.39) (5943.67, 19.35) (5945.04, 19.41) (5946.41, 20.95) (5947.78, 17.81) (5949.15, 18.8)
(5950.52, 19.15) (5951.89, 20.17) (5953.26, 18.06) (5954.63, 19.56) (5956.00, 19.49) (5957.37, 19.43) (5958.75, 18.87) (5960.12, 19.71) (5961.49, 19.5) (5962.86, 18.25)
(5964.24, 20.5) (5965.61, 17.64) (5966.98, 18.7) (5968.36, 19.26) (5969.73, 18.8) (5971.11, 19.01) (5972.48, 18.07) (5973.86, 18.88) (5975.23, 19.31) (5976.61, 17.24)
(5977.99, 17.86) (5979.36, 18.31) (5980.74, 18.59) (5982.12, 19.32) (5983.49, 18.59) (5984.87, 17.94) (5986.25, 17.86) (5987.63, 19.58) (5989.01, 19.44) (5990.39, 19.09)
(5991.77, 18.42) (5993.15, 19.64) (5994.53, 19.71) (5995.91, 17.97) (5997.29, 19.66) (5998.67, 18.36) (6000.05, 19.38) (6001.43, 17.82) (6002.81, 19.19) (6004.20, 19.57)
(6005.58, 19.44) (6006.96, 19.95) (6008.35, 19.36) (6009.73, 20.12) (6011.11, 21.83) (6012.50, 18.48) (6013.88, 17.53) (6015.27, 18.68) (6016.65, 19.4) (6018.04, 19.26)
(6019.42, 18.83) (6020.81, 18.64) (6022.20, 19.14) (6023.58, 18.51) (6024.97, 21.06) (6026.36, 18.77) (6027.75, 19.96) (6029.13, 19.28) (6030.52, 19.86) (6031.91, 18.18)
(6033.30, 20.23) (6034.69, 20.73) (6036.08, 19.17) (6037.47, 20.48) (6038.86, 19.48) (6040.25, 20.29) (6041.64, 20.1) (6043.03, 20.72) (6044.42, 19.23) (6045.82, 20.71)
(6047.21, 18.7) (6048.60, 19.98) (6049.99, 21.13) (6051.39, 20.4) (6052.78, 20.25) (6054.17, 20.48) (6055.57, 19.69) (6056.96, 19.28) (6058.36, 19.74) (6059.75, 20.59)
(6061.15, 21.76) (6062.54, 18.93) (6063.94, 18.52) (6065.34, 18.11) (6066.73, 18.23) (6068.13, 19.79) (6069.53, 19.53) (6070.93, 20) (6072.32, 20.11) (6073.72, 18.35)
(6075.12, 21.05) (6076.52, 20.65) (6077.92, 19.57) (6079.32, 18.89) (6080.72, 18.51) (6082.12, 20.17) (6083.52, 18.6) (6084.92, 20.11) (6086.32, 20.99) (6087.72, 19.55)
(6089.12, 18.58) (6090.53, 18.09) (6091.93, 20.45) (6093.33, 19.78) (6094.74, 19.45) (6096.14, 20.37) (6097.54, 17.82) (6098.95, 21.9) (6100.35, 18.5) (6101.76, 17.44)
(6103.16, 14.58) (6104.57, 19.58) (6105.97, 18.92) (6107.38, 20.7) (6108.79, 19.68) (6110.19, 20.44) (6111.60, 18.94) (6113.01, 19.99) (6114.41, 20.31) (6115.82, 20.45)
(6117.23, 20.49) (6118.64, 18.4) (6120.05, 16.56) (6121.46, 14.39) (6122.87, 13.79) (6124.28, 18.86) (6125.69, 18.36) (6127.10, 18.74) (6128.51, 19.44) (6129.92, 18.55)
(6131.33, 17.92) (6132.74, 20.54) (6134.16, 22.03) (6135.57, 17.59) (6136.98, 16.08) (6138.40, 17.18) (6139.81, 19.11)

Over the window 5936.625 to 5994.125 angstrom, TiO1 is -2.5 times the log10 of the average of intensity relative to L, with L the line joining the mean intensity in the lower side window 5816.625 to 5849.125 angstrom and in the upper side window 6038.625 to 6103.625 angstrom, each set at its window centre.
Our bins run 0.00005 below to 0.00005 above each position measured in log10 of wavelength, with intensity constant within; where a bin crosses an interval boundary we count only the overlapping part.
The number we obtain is 0.04 mag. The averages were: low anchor 19.7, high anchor 19.6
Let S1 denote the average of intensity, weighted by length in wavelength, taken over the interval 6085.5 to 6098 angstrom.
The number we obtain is 19.5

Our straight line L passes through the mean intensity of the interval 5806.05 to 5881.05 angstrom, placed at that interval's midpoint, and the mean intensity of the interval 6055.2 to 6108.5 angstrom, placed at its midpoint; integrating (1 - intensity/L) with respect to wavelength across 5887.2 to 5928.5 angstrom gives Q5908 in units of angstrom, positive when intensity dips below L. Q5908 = 9.1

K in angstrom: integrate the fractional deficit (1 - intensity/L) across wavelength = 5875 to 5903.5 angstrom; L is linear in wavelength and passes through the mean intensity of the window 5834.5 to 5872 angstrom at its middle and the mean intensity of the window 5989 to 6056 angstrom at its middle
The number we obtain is 9.02 angstrom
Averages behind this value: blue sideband 18.6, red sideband 19.5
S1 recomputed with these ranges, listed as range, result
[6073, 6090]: 19.6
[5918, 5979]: 18.8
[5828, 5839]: 20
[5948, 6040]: 19.1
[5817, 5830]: 19.6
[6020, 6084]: 19.7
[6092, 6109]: 19.1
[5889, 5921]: 14.4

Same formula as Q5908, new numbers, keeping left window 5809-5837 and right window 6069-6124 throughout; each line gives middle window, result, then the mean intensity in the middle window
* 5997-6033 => -0.14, 19.2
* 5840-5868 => 1.37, 18.3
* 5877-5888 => 1.87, 16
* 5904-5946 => 1.90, 18.4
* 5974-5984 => 0.37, 18.5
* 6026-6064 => -1.51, 19.9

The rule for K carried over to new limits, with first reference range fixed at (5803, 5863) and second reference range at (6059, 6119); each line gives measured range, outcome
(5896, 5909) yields 2.9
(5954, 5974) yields 0.2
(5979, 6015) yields 0.5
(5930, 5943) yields 0.3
